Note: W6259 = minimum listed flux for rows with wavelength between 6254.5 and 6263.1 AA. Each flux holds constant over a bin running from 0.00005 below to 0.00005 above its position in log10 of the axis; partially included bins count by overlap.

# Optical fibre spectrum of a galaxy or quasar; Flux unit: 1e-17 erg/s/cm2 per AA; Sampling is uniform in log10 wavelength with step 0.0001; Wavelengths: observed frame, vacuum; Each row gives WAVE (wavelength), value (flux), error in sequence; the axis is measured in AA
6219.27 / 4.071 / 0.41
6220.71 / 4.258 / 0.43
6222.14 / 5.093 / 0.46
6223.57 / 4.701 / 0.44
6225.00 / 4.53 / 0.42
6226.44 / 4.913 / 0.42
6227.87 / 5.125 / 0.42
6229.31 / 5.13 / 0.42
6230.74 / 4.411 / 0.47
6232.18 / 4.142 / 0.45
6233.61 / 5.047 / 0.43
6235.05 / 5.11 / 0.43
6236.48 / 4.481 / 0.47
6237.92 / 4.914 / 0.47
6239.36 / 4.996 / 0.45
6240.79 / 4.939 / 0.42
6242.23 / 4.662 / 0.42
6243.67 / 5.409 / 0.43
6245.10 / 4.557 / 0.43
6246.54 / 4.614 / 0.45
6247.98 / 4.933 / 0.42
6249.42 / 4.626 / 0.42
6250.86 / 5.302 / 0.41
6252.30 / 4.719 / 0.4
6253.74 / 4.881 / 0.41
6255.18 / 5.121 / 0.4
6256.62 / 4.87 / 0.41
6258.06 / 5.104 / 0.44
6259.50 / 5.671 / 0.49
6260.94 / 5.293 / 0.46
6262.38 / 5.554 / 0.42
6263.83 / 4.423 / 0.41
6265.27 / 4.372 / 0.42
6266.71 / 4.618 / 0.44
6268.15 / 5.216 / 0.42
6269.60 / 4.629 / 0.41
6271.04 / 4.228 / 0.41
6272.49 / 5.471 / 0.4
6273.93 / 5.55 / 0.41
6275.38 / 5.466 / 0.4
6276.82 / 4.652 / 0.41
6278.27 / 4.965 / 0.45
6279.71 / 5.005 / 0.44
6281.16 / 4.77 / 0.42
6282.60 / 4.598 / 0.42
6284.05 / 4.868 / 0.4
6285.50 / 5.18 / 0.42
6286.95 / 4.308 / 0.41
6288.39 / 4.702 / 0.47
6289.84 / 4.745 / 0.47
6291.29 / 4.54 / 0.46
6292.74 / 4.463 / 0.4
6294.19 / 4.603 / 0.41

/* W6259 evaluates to 4.87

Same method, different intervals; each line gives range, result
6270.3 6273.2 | 4.228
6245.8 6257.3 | 4.614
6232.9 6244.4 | 4.481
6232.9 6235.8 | 5.047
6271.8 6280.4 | 4.652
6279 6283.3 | 4.598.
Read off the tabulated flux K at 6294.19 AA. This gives 4.603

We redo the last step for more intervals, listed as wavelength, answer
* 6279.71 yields 5.005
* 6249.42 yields 4.626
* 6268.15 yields 5.216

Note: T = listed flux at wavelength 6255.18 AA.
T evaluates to 5.121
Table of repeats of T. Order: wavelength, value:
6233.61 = 5.047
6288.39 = 4.702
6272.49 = 5.471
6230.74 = 4.411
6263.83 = 4.423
